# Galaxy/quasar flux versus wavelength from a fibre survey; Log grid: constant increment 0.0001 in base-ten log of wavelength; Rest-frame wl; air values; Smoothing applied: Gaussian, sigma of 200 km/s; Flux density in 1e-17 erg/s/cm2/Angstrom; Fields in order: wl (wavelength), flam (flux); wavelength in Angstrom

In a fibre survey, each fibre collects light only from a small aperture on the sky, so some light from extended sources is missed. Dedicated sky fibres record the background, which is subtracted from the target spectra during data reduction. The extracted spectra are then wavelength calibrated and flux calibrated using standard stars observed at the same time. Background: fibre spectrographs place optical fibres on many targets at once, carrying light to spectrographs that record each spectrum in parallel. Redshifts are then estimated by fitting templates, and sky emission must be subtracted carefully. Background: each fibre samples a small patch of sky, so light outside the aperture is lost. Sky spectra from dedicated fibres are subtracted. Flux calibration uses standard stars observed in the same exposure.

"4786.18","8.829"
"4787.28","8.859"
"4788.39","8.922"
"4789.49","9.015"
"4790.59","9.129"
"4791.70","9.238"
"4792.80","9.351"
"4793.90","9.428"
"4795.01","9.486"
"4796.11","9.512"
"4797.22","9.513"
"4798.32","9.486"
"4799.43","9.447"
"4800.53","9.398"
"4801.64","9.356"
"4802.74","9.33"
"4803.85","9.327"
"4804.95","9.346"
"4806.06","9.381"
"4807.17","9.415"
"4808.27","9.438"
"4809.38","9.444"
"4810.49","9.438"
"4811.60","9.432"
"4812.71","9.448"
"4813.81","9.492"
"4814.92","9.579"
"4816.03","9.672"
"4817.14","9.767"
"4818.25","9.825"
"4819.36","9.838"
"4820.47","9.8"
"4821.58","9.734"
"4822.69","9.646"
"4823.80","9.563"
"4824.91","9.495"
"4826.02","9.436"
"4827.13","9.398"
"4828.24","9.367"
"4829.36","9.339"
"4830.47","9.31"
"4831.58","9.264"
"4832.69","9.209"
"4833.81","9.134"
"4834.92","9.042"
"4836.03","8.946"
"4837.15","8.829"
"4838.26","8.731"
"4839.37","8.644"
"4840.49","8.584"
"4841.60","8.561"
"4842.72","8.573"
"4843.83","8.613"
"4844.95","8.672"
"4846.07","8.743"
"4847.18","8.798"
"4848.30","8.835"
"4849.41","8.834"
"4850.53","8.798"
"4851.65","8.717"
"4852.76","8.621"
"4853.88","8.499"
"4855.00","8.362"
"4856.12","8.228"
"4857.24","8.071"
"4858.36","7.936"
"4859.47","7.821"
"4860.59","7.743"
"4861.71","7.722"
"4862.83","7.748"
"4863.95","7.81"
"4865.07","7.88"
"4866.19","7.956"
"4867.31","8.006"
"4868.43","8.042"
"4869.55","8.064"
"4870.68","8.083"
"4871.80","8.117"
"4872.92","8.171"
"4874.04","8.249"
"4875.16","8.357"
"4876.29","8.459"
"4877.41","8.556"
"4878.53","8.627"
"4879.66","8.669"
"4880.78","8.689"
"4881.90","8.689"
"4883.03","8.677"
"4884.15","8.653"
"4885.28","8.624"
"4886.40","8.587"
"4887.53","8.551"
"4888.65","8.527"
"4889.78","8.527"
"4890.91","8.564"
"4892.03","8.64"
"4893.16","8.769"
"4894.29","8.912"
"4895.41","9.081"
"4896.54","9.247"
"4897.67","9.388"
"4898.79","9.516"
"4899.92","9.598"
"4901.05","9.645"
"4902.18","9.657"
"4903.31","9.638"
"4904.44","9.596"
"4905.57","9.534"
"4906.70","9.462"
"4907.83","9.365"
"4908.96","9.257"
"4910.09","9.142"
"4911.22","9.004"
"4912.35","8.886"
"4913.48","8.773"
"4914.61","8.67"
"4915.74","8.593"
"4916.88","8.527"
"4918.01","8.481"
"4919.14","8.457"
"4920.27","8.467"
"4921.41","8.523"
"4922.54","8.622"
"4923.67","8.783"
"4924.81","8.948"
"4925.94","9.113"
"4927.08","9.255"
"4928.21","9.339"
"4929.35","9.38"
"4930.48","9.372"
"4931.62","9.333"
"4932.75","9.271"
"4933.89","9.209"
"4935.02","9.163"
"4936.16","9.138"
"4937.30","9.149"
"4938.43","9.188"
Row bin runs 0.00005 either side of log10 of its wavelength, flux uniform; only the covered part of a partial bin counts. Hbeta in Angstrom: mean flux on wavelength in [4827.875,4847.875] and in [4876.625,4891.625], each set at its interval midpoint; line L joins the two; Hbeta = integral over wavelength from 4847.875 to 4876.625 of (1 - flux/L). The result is 1.8 Angstrom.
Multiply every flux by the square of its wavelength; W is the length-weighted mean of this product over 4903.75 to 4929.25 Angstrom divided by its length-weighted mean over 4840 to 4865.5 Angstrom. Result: 1.1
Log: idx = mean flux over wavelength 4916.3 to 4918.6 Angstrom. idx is 8.49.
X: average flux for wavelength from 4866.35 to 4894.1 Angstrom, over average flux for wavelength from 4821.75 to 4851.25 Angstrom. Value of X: 0.9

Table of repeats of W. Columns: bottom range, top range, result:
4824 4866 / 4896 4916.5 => 1.10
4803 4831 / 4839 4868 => 0.89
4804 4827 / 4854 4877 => 0.86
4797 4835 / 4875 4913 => 0.98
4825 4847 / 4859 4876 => 0.90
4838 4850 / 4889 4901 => 1.06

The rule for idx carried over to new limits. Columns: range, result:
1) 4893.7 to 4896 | 9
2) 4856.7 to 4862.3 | 7.86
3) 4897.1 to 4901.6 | 9.54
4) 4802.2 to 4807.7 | 9.35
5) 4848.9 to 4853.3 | 8.74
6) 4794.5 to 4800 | 9.49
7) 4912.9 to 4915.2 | 8.74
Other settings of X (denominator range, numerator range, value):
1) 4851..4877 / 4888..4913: 1.13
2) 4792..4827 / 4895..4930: 0.96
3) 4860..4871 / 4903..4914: 1.17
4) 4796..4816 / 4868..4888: 0.89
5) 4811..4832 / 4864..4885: 0.87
